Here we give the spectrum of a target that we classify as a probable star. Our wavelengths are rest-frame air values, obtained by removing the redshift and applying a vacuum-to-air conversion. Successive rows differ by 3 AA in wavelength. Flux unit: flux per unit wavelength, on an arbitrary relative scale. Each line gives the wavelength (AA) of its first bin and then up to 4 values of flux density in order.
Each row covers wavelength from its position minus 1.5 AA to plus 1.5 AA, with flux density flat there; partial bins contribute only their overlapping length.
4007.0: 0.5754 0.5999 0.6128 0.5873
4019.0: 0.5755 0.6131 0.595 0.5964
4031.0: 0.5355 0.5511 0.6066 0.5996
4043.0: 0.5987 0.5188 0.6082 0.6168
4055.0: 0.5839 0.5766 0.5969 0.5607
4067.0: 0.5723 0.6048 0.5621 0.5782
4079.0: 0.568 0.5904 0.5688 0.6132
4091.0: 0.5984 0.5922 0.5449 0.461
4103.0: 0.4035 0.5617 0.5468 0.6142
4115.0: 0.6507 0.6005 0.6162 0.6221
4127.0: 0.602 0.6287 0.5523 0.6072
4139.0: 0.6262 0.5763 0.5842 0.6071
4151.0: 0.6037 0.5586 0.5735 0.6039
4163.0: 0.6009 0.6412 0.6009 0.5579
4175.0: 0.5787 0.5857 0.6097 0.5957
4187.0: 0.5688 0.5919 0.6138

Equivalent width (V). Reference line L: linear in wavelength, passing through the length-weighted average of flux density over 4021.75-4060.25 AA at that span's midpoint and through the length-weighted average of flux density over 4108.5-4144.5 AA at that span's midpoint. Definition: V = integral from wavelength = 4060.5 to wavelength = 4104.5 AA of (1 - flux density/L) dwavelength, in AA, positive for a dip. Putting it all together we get 2.5 AA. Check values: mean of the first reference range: 0.584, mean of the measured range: 0.56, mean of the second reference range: 0.605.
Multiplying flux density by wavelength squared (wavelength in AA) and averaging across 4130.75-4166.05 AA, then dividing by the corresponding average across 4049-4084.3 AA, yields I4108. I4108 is 1.1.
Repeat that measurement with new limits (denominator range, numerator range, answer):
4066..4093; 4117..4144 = 1.06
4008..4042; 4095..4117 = 0.96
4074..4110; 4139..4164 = 1.10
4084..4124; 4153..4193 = 1.07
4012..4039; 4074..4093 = 1.03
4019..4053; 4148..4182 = 1.08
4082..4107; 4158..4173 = 1.14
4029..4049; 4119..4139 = 1.11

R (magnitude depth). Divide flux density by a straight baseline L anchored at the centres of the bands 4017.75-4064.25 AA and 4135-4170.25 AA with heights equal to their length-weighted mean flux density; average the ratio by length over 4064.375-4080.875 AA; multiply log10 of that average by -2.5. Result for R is 0.02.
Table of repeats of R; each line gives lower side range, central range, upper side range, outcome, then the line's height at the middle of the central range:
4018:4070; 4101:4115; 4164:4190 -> 0.088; 0.588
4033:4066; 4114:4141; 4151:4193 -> -0.040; 0.588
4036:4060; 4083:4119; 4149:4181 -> 0.051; 0.59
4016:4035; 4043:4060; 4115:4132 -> 0.011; 0.589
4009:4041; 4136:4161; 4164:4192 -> -0.001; 0.592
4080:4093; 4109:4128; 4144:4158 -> -0.043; 0.589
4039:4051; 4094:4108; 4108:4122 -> 0.190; 0.602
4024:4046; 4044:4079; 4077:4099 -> -0.001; 0.579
